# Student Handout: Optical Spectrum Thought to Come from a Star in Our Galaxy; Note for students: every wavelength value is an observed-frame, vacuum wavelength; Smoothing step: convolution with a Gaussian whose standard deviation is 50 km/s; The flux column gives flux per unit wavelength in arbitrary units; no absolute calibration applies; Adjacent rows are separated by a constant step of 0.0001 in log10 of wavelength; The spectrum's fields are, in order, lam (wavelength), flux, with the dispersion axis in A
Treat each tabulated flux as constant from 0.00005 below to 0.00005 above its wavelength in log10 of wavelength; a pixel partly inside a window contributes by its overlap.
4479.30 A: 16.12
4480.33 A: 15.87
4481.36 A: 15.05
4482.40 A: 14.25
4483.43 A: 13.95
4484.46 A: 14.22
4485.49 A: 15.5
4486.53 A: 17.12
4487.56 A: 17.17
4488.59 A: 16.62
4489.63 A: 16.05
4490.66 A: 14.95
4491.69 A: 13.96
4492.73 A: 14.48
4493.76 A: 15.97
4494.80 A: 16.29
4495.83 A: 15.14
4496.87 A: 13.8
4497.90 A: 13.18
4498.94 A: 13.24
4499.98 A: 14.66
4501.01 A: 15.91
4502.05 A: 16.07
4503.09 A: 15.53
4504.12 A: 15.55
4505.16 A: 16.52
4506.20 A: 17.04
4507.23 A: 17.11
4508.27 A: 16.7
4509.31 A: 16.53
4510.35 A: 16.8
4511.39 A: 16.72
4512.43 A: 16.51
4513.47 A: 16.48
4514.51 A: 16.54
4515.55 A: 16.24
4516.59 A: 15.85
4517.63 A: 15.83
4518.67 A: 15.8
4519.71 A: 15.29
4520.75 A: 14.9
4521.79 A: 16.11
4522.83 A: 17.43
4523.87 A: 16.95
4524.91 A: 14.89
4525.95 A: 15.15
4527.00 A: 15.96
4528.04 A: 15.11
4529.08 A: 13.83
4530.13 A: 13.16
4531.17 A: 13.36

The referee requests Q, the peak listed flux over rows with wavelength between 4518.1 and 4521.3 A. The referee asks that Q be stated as 15.8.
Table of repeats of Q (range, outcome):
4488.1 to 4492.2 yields 16.62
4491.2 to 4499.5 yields 16.29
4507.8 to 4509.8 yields 16.7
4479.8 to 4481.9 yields 15.87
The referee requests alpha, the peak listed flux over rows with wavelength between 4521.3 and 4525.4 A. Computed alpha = 17.43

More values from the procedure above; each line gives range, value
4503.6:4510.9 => 17.11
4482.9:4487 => 17.12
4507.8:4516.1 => 16.8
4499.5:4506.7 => 17.04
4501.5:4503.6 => 16.07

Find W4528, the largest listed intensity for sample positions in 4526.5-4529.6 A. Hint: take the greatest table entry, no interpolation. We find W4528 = 15.96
